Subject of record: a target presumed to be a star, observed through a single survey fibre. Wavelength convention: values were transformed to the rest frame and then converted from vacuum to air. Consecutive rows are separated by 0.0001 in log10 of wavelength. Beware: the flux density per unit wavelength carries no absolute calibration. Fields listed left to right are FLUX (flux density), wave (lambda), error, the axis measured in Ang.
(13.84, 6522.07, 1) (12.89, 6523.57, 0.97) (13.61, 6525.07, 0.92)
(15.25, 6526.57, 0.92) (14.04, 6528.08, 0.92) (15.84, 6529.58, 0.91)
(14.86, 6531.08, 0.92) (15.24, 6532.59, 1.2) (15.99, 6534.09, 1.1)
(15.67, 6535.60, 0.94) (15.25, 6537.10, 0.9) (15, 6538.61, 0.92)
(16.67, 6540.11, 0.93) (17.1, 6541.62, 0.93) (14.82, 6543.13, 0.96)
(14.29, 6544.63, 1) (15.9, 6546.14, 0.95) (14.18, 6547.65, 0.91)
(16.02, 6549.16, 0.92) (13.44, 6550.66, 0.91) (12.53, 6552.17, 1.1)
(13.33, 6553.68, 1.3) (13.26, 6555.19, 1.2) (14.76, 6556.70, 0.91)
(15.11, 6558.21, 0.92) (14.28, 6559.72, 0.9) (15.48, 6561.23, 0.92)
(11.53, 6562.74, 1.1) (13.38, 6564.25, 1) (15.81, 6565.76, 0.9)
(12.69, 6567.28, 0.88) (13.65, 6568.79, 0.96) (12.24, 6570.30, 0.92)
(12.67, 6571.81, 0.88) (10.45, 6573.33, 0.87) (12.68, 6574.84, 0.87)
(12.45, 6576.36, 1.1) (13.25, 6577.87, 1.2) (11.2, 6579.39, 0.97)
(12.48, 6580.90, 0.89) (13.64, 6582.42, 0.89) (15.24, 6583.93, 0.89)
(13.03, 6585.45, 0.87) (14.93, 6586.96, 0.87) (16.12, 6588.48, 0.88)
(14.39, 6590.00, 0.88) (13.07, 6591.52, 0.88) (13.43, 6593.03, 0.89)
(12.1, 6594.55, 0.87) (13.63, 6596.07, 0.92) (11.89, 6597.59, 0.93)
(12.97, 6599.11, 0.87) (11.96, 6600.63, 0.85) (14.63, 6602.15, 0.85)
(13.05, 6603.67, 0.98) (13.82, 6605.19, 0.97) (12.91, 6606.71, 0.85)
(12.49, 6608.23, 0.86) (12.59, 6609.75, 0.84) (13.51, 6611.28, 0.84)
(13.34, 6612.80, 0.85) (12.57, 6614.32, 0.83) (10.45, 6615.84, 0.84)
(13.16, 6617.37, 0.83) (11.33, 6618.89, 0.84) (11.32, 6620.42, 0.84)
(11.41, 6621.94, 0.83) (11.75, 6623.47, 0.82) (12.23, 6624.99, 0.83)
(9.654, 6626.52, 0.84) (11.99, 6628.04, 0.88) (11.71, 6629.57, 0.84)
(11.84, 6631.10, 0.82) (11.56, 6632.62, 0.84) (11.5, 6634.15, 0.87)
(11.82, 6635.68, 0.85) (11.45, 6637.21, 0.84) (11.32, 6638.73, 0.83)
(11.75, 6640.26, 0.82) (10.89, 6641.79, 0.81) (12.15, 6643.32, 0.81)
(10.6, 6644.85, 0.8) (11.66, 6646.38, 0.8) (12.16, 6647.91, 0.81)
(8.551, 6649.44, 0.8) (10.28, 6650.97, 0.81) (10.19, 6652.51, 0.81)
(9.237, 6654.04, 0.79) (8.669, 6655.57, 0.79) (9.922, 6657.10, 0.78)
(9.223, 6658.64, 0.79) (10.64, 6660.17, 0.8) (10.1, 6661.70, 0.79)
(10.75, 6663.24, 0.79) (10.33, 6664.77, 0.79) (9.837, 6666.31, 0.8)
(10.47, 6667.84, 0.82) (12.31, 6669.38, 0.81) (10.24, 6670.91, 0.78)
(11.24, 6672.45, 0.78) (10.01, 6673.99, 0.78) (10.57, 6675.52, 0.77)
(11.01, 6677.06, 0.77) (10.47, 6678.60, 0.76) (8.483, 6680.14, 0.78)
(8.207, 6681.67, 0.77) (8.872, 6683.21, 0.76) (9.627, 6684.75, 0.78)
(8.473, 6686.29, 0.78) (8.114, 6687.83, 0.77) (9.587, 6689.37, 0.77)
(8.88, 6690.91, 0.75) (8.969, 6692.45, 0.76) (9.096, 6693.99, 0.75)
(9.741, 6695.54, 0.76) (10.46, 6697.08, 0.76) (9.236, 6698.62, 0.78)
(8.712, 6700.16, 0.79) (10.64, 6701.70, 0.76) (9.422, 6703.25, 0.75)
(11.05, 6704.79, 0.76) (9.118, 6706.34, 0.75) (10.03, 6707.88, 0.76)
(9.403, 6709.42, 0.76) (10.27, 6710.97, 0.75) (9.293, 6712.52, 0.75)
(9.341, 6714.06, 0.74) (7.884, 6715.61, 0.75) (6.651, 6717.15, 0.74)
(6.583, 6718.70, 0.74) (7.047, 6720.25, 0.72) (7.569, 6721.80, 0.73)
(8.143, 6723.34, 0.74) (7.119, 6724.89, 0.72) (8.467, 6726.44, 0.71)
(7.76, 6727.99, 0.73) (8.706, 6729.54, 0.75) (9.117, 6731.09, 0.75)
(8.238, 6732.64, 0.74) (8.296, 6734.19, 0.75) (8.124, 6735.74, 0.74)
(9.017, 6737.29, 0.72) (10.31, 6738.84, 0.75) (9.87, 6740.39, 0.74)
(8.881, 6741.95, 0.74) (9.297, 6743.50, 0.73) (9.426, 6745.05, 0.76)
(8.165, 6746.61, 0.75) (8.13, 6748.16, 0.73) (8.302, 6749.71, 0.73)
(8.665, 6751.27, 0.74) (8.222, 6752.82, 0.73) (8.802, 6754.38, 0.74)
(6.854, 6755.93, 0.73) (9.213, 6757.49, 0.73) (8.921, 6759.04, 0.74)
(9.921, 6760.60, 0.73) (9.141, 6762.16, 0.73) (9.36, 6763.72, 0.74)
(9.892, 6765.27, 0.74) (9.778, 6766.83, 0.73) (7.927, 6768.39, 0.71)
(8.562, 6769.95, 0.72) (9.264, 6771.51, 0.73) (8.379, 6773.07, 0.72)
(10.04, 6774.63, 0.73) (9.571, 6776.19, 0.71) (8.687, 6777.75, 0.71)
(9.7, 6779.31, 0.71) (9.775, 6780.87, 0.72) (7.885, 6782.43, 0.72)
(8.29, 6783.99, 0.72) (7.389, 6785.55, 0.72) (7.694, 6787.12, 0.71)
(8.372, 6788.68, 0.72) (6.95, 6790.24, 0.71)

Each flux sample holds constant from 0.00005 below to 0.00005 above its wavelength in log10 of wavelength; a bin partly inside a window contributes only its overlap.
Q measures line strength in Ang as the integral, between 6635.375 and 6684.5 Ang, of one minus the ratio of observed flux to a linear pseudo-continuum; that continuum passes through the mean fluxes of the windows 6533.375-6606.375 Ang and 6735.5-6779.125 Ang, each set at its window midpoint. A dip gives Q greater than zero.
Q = 4.77 Ang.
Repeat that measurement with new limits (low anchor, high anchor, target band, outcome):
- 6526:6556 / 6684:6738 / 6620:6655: 0.9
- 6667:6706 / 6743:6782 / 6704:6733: 2.8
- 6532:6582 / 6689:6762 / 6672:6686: 0.7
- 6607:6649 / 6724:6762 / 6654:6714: 2.8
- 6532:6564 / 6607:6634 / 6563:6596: 0.6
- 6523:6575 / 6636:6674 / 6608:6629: -0.2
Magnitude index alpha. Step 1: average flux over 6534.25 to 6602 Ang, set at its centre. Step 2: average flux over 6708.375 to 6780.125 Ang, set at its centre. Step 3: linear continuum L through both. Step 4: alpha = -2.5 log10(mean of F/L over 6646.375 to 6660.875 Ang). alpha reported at 0.142 mag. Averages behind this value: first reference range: 13.8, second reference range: 8.71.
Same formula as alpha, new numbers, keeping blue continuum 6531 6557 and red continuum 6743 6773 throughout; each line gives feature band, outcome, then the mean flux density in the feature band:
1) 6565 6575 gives 0.10 mag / 12.9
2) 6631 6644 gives 0.06 mag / 11.6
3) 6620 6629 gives 0.11 mag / 11.4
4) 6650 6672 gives 0.14 mag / 10.2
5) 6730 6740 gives 0.07 mag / 8.89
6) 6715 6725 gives 0.33 mag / 7.29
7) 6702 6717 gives 0.08 mag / 9.45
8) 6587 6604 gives 0.00 mag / 13.5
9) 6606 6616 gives 0.03 mag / 12.7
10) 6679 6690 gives 0.23 mag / 8.82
